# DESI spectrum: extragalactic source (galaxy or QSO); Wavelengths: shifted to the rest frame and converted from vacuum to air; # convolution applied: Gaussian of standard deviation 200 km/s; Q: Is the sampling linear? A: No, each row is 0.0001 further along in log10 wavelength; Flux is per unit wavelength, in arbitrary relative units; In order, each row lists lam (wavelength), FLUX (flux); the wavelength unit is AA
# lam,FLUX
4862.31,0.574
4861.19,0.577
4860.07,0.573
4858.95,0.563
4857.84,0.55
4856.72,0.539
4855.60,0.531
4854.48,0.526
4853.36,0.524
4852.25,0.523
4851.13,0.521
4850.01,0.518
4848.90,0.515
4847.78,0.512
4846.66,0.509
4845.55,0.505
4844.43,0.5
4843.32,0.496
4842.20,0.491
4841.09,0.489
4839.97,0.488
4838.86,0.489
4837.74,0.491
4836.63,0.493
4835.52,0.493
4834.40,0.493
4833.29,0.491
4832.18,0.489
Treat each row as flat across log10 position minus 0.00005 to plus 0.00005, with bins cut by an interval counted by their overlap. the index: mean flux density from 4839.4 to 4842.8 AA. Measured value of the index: 0.489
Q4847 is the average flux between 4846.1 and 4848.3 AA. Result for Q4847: 0.511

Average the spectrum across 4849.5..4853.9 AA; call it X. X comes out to 0.522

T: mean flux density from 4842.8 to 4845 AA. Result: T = 0.498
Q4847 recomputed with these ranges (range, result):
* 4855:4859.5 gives 0.546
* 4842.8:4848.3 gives 0.505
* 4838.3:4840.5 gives 0.489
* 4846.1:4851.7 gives 0.515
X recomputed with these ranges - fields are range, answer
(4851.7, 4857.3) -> 0.529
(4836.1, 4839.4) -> 0.491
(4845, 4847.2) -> 0.508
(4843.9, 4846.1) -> 0.502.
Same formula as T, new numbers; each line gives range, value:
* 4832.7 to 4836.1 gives 0.493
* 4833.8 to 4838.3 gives 0.493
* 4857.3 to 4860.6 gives 0.563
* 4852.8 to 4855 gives 0.526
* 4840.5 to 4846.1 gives 0.496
